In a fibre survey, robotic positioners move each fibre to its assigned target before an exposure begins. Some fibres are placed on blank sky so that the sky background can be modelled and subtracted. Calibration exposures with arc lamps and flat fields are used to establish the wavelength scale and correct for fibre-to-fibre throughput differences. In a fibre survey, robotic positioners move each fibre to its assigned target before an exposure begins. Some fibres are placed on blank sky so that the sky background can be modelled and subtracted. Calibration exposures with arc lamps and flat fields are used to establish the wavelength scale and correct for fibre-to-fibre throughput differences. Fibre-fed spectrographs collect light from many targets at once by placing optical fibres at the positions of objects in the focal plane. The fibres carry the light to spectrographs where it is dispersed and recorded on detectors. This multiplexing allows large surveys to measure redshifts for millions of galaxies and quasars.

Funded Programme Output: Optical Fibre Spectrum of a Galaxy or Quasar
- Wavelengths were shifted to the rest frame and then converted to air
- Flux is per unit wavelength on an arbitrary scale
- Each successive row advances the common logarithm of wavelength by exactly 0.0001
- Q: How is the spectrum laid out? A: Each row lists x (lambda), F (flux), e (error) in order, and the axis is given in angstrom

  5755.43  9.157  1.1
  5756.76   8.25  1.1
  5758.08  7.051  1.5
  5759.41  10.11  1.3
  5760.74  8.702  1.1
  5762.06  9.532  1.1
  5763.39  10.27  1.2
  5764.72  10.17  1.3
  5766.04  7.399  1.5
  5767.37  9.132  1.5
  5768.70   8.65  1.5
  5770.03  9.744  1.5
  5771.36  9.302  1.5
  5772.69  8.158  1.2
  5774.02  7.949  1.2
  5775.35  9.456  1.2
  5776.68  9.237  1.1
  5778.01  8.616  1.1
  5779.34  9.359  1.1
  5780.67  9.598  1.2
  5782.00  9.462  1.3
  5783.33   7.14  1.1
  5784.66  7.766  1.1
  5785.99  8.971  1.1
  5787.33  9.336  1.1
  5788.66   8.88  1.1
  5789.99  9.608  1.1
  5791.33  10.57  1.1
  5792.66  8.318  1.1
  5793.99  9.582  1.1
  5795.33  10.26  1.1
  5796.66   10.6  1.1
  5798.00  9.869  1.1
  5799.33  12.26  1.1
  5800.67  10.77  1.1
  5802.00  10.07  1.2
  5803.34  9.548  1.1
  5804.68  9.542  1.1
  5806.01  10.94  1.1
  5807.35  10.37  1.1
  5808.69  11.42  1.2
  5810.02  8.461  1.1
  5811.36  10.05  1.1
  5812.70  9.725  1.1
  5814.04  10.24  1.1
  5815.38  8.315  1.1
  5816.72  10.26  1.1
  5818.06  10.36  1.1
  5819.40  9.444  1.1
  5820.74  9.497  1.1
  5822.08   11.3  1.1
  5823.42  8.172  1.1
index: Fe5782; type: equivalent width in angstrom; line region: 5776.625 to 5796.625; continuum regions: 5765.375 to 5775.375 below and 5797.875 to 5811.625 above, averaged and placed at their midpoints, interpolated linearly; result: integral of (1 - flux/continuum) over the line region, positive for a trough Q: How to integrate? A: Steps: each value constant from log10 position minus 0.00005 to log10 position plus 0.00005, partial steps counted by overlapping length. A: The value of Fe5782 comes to 0.6 angstrom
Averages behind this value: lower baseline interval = 8.68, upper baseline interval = 10.3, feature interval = 9.16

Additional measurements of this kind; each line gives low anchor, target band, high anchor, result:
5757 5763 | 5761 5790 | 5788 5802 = 1.30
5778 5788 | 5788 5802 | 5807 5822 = -1.31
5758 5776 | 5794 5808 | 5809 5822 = -1.28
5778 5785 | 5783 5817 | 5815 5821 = -2.08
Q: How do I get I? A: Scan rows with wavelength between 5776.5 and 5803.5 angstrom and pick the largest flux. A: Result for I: 12.26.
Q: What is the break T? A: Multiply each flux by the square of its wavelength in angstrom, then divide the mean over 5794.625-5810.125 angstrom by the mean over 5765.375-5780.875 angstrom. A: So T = 1.19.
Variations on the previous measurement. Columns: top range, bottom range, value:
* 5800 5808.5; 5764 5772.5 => 1.15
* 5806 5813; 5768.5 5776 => 1.15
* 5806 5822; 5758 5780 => 1.12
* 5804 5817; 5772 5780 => 1.14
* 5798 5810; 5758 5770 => 1.16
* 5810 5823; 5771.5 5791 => 1.12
